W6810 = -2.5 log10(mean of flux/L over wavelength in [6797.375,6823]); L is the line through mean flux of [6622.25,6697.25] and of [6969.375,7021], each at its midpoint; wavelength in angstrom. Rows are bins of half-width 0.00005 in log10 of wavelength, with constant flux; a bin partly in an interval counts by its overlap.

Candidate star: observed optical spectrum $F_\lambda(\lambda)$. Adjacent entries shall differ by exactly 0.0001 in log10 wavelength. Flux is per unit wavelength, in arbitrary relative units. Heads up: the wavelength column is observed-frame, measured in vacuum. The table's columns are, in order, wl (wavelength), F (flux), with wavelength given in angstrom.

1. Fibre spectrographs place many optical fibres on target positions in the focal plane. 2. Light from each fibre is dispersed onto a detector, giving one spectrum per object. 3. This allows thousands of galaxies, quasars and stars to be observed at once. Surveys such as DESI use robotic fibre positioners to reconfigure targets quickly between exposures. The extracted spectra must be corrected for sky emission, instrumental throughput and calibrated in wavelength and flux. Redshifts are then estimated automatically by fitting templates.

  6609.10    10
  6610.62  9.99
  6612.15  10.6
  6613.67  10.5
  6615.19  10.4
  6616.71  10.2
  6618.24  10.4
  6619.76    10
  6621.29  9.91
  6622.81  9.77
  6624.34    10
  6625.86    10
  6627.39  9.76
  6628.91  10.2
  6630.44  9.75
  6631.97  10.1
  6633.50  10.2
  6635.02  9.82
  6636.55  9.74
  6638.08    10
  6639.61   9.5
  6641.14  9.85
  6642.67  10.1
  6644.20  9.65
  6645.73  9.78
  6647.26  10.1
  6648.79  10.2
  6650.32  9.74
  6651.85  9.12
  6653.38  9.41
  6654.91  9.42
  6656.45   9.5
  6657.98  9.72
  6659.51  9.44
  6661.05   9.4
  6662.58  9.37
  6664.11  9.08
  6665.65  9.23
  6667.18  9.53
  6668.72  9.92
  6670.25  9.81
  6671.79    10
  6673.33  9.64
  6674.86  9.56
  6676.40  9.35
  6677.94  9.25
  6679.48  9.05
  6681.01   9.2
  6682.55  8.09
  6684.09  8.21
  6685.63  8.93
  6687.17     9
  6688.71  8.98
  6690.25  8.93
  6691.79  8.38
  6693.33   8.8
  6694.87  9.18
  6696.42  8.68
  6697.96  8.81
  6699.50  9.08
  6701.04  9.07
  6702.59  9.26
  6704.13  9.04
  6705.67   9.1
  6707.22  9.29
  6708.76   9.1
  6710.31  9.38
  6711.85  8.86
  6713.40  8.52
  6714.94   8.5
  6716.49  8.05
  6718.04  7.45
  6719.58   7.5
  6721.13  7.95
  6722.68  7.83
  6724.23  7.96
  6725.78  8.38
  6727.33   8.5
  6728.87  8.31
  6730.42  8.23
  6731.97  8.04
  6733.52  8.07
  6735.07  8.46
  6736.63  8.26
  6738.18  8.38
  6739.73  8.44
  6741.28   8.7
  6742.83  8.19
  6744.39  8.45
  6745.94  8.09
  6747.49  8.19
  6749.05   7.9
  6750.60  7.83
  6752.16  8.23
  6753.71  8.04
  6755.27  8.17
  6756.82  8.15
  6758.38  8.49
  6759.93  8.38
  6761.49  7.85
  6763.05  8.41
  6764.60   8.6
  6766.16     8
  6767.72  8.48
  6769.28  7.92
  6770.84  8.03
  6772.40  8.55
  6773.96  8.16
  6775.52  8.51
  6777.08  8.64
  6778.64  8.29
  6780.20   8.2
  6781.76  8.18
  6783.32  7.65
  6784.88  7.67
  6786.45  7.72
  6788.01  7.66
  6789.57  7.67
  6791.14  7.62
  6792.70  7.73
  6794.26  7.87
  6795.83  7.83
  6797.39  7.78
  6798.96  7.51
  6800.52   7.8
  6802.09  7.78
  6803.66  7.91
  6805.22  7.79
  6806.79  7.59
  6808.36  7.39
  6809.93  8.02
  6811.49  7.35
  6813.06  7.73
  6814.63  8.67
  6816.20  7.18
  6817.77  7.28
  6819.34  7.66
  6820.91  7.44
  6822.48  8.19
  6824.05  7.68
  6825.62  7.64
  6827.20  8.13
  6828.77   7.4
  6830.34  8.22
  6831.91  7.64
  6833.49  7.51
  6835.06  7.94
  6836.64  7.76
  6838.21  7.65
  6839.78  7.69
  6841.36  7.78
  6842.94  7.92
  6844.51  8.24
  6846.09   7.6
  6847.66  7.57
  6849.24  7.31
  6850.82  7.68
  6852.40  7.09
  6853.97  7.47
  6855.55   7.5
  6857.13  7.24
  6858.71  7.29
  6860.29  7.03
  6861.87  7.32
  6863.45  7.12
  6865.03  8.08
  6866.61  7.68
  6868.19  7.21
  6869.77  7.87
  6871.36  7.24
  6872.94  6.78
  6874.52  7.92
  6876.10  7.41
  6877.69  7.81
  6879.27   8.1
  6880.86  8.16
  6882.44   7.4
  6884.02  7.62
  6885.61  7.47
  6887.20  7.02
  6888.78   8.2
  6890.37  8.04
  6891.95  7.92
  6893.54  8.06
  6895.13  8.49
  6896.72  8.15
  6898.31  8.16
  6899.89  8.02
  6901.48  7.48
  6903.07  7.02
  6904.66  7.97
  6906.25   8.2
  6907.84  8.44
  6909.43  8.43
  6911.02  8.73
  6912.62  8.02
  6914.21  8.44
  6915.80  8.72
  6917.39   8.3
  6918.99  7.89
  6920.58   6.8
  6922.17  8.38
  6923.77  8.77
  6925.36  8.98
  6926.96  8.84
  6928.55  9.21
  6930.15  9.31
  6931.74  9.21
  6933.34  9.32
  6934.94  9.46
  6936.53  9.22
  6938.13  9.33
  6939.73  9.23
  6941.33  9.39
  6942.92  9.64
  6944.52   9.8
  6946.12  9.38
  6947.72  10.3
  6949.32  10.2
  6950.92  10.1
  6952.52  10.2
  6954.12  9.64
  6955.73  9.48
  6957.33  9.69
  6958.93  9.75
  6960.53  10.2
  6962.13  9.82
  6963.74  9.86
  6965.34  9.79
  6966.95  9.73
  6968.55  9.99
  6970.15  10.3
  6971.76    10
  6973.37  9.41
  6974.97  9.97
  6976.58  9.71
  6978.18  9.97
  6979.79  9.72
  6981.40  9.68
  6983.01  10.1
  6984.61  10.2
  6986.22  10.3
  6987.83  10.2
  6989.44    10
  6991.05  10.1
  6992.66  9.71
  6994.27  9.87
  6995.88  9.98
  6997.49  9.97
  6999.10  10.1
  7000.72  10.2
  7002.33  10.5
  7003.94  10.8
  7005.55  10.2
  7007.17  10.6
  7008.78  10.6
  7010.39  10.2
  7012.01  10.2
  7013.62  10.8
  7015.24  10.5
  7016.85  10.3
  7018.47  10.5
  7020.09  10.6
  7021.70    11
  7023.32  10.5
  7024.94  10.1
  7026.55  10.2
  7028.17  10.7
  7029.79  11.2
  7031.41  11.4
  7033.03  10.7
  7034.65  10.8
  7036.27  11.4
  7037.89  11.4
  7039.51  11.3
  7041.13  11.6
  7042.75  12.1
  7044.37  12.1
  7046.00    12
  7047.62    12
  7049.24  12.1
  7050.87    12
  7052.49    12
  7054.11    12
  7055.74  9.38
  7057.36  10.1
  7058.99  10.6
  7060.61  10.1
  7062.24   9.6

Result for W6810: 0.26 mag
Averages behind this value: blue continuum 9.48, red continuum 10.2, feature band 7.7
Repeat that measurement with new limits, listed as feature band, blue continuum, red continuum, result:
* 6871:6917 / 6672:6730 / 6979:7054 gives 0.25 mag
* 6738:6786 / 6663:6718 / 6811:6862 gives 0.02 mag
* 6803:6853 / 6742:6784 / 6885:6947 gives 0.08 mag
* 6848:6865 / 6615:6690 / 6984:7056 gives 0.36 mag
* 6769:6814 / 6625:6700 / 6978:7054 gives 0.25 mag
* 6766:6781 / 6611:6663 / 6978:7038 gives 0.21 mag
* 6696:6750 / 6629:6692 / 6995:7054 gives 0.15 mag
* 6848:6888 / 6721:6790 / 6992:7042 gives 0.23 mag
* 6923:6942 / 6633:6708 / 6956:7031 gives 0.09 mag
